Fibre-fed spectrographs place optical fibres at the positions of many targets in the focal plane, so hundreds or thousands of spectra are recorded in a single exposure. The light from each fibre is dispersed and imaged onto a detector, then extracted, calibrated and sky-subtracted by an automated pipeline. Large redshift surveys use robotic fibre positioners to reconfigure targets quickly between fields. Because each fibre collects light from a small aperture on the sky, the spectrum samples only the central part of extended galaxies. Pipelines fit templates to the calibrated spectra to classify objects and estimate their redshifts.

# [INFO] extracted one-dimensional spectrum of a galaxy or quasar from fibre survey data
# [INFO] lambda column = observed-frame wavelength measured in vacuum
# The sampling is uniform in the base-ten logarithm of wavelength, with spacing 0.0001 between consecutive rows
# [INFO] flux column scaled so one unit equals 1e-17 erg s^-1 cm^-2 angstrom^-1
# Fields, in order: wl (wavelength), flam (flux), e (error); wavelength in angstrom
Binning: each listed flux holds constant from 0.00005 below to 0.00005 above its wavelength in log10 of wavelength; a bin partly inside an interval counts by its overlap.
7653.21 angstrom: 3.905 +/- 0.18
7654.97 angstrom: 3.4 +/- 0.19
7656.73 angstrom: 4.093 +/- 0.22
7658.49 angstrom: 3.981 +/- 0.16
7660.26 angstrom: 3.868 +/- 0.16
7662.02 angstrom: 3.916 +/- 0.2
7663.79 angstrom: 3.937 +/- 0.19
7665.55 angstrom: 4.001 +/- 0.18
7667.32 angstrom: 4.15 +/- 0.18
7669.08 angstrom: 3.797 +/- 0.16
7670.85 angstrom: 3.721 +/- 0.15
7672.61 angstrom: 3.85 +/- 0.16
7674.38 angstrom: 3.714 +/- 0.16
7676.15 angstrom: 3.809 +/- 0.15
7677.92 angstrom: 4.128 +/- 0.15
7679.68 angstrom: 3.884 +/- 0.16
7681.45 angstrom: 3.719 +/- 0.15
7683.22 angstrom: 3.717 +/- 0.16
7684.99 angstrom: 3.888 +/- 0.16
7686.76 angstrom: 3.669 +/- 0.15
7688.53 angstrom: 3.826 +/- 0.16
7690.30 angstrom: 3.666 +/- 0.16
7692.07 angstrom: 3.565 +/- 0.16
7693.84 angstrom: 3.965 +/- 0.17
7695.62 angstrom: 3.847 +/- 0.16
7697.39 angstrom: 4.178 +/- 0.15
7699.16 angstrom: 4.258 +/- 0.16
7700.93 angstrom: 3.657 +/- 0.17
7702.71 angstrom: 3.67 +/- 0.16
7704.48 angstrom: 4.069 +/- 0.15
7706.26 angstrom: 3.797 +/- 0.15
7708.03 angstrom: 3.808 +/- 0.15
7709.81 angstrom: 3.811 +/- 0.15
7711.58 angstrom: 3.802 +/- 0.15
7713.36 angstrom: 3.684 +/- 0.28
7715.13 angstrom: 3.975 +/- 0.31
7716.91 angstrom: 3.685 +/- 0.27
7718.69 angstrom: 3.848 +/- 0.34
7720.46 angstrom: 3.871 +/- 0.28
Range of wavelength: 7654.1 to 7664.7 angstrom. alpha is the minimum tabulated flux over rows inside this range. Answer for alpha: 3.4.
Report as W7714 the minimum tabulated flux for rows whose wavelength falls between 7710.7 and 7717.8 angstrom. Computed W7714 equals 3.684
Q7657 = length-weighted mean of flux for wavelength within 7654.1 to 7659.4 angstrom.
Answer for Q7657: 3.83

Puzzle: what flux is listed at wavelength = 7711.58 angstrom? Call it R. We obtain 3.802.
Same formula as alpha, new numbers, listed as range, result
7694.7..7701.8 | 3.657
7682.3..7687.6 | 3.669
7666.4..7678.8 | 3.714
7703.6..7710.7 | 3.797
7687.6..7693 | 3.565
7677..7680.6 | 3.884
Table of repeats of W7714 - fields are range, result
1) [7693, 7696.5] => 3.847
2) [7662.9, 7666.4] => 3.937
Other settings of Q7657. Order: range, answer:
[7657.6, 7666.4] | 3.94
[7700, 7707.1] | 3.8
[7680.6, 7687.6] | 3.75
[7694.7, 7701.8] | 3.99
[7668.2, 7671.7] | 3.76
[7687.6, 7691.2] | 3.75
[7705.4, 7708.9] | 3.81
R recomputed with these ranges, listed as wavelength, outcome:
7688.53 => 3.826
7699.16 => 4.258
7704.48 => 4.069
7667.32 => 4.15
